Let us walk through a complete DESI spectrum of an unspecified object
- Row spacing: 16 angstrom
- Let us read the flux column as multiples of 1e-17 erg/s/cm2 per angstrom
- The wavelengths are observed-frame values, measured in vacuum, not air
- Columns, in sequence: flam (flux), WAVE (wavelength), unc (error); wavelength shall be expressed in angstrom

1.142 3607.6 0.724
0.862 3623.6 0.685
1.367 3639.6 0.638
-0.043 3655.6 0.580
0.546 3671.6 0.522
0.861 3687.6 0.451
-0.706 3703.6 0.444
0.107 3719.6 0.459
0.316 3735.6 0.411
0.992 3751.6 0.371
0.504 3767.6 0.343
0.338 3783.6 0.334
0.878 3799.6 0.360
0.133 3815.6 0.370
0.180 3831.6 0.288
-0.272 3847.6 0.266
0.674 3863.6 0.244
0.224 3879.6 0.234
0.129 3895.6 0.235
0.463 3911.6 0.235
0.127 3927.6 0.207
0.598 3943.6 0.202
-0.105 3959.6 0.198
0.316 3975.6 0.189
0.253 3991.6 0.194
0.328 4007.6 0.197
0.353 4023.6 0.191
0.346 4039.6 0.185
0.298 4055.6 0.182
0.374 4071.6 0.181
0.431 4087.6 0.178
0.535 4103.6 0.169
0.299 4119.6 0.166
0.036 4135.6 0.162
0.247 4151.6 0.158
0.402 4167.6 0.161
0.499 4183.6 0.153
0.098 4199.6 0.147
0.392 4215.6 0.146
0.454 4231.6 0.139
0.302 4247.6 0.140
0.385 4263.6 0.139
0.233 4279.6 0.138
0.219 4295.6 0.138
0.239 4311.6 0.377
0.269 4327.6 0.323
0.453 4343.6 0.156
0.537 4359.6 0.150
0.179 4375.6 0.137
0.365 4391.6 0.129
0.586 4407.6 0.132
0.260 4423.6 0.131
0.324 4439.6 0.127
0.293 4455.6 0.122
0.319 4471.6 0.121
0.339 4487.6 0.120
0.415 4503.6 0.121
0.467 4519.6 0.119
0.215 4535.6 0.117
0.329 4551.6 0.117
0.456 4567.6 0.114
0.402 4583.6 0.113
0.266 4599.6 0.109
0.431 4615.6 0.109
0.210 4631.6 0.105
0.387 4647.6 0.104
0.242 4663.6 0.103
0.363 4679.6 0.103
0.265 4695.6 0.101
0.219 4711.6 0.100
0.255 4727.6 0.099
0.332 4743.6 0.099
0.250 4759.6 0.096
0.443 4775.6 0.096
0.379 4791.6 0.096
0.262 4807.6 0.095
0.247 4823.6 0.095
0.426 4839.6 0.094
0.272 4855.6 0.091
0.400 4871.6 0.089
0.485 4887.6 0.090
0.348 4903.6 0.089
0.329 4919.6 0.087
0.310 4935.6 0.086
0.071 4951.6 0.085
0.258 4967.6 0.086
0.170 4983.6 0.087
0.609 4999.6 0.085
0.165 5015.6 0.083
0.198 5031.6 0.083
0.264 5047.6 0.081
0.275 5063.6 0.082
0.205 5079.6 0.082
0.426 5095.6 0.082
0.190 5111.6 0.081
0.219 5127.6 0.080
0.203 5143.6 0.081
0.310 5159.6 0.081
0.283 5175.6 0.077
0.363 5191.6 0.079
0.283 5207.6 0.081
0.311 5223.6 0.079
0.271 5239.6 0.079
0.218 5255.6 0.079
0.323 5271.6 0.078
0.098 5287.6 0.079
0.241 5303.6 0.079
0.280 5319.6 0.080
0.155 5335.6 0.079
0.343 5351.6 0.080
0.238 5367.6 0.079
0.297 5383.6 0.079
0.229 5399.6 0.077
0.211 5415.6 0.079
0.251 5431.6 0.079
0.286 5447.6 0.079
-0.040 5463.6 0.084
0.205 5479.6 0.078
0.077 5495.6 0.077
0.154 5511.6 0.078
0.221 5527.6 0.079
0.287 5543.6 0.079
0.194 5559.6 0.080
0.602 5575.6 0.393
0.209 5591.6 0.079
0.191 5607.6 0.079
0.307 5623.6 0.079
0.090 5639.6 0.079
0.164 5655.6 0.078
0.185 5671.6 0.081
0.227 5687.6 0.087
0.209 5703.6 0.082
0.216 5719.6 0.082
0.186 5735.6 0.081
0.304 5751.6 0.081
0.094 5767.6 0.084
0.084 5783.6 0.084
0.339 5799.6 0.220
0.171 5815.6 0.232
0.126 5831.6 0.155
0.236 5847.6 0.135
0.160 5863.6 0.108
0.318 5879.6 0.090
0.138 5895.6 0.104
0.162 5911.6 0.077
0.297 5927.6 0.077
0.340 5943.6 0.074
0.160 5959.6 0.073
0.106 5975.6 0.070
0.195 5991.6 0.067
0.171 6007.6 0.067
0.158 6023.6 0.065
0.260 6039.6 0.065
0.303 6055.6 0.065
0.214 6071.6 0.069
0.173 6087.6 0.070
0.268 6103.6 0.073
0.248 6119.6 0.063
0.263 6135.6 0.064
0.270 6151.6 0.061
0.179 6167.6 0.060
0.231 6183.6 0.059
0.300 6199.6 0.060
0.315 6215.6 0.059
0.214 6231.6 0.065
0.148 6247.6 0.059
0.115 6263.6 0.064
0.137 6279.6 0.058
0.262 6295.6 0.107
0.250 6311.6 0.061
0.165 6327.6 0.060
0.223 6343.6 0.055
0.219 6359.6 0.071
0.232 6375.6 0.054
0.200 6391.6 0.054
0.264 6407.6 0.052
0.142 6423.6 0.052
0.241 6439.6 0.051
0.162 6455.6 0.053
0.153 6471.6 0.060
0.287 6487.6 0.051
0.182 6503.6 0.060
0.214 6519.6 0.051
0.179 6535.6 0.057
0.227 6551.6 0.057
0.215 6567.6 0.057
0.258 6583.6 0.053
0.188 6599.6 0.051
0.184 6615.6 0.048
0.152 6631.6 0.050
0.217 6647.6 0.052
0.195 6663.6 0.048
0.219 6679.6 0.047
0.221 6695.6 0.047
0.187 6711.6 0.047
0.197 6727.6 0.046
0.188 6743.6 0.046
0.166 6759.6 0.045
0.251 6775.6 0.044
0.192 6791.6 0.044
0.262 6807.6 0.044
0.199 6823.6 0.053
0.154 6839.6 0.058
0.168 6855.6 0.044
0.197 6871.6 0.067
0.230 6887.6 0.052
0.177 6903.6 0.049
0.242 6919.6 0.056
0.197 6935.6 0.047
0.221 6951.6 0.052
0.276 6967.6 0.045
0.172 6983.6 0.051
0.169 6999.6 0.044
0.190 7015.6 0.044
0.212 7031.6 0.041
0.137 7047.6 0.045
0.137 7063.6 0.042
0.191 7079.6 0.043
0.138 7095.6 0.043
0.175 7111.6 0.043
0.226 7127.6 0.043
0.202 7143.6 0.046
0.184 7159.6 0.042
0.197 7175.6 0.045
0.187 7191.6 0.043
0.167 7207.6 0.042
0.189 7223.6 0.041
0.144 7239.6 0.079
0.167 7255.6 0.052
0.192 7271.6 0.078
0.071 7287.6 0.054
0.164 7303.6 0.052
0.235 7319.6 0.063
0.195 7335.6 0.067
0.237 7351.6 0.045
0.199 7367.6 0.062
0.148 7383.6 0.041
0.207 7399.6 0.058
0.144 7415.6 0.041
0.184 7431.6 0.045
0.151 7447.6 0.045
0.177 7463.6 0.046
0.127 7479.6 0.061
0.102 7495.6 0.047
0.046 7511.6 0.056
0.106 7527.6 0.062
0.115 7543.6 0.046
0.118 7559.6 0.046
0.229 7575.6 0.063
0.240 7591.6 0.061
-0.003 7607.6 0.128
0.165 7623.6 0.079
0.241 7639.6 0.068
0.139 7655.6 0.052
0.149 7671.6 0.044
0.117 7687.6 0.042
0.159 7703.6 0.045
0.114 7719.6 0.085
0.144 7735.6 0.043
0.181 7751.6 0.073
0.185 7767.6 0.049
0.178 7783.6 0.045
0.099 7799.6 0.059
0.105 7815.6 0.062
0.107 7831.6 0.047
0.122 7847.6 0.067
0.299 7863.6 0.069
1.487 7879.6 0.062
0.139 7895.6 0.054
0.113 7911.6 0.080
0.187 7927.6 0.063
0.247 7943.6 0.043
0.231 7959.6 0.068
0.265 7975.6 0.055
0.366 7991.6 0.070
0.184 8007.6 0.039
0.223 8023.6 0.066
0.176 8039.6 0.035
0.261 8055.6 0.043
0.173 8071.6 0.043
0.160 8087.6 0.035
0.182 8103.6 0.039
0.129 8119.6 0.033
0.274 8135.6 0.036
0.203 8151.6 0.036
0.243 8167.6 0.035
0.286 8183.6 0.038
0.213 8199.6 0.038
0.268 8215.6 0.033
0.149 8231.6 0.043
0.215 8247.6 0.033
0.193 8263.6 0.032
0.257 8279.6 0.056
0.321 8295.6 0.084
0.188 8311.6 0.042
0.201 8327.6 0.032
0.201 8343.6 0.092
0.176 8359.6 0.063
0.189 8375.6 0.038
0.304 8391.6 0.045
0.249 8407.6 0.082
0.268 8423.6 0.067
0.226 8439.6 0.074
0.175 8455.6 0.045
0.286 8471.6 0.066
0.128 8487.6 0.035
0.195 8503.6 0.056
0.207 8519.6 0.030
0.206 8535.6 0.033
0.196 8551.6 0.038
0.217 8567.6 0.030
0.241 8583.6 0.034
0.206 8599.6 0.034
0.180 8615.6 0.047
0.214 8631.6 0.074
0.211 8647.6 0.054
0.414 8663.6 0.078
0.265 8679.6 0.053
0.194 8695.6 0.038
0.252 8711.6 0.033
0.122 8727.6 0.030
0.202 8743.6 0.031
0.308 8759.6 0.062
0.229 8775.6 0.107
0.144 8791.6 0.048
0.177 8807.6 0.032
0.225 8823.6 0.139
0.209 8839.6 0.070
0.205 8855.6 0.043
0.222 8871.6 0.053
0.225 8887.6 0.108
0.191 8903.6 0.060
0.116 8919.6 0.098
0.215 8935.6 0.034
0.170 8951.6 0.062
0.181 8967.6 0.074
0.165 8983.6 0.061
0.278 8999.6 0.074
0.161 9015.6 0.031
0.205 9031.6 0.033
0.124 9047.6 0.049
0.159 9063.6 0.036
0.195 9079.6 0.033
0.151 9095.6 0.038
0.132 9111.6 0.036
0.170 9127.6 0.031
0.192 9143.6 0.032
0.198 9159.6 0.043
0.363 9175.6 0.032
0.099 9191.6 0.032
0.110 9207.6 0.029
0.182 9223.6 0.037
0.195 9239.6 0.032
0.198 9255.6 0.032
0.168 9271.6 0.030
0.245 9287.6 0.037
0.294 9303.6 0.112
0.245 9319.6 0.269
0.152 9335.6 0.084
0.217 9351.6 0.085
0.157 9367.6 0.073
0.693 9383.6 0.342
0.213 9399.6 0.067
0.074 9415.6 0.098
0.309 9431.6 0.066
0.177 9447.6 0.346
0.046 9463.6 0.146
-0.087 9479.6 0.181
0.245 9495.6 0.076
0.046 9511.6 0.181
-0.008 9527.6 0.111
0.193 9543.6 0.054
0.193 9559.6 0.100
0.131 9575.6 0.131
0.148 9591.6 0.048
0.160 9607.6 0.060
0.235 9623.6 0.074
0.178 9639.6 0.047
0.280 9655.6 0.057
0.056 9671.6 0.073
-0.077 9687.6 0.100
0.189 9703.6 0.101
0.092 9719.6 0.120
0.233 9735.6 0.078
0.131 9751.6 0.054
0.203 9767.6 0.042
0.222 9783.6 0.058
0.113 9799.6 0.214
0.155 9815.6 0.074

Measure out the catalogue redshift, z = 1.113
